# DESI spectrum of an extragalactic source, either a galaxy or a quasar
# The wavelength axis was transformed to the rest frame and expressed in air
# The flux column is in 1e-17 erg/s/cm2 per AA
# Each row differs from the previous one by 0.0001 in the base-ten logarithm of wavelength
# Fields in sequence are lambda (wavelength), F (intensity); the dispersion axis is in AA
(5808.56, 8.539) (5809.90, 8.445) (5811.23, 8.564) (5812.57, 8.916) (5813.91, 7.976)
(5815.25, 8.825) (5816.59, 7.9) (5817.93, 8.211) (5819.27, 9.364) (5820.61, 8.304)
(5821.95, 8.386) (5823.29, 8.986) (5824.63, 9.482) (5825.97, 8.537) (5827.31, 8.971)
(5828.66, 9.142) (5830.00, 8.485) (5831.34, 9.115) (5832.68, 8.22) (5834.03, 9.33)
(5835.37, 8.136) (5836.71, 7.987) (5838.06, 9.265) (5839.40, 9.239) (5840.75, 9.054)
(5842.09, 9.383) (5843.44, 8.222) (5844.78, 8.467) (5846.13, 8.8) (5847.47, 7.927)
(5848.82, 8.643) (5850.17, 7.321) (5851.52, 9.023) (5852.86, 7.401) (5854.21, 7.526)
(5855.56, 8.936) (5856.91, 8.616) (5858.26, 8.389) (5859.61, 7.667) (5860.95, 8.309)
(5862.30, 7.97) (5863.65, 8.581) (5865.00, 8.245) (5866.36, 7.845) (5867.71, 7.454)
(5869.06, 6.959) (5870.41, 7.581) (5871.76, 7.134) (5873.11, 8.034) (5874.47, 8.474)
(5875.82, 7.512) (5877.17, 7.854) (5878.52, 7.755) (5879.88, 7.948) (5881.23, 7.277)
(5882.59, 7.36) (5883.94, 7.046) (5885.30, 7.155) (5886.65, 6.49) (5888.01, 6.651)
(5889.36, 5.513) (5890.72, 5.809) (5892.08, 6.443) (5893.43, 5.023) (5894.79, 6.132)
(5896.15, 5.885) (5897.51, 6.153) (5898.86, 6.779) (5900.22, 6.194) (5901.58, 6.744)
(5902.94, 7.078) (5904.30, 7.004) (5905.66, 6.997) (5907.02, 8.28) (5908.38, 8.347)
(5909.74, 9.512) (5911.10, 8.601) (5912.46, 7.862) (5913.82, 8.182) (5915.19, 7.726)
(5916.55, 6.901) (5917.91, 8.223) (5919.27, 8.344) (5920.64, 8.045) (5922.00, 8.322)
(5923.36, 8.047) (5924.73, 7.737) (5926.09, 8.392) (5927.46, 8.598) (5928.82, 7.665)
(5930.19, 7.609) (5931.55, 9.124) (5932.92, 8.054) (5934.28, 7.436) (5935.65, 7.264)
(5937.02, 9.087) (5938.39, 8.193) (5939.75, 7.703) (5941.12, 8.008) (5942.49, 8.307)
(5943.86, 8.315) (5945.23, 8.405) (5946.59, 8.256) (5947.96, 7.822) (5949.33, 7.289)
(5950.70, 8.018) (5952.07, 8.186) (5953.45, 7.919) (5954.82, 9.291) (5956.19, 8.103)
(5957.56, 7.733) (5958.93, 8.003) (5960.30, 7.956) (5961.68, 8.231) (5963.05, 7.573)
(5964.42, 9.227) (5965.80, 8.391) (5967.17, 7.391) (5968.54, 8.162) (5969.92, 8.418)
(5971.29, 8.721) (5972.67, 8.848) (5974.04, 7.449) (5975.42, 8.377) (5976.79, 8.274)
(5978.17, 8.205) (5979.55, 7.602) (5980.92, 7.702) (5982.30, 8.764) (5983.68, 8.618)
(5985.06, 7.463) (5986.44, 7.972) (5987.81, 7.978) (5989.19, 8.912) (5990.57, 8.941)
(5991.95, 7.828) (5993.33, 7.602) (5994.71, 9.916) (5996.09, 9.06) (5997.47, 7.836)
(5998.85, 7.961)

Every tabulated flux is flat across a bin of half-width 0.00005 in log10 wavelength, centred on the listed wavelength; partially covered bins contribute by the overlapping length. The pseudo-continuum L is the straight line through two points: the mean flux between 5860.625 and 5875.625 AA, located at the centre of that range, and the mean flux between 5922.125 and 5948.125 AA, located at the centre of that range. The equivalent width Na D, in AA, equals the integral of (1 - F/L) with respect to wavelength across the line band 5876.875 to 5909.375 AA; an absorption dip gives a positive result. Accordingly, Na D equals 4.5 AA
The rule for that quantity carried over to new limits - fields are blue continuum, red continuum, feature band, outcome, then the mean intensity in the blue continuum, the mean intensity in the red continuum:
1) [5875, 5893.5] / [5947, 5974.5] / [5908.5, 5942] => -2.41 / 6.92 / 8.14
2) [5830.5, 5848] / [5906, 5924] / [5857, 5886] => 2.47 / 8.71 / 8.16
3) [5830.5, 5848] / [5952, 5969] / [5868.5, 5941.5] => 8.01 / 8.71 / 8.17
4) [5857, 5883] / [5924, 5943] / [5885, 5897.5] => 2.88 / 7.83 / 8.08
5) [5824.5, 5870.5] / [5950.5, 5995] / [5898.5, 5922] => 1.66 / 8.4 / 8.22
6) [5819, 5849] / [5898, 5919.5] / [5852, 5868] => 0.50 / 8.75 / 7.65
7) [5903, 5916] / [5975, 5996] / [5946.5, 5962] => 0.23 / 8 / 8.3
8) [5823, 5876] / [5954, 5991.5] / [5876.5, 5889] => 1.64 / 8.36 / 8.23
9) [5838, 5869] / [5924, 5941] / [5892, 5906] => 3.06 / 8.31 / 8.07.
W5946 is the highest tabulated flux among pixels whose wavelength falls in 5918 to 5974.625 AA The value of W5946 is 9.291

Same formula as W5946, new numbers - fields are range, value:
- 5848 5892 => 9.023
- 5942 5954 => 8.405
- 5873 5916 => 9.512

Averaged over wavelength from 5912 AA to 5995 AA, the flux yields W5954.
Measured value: 8.14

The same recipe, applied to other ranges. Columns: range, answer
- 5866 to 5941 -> 7.49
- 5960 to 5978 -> 8.24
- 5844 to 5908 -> 7.42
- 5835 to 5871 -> 8.26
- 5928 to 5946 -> 8.1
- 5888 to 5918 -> 7.03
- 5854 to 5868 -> 8.18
